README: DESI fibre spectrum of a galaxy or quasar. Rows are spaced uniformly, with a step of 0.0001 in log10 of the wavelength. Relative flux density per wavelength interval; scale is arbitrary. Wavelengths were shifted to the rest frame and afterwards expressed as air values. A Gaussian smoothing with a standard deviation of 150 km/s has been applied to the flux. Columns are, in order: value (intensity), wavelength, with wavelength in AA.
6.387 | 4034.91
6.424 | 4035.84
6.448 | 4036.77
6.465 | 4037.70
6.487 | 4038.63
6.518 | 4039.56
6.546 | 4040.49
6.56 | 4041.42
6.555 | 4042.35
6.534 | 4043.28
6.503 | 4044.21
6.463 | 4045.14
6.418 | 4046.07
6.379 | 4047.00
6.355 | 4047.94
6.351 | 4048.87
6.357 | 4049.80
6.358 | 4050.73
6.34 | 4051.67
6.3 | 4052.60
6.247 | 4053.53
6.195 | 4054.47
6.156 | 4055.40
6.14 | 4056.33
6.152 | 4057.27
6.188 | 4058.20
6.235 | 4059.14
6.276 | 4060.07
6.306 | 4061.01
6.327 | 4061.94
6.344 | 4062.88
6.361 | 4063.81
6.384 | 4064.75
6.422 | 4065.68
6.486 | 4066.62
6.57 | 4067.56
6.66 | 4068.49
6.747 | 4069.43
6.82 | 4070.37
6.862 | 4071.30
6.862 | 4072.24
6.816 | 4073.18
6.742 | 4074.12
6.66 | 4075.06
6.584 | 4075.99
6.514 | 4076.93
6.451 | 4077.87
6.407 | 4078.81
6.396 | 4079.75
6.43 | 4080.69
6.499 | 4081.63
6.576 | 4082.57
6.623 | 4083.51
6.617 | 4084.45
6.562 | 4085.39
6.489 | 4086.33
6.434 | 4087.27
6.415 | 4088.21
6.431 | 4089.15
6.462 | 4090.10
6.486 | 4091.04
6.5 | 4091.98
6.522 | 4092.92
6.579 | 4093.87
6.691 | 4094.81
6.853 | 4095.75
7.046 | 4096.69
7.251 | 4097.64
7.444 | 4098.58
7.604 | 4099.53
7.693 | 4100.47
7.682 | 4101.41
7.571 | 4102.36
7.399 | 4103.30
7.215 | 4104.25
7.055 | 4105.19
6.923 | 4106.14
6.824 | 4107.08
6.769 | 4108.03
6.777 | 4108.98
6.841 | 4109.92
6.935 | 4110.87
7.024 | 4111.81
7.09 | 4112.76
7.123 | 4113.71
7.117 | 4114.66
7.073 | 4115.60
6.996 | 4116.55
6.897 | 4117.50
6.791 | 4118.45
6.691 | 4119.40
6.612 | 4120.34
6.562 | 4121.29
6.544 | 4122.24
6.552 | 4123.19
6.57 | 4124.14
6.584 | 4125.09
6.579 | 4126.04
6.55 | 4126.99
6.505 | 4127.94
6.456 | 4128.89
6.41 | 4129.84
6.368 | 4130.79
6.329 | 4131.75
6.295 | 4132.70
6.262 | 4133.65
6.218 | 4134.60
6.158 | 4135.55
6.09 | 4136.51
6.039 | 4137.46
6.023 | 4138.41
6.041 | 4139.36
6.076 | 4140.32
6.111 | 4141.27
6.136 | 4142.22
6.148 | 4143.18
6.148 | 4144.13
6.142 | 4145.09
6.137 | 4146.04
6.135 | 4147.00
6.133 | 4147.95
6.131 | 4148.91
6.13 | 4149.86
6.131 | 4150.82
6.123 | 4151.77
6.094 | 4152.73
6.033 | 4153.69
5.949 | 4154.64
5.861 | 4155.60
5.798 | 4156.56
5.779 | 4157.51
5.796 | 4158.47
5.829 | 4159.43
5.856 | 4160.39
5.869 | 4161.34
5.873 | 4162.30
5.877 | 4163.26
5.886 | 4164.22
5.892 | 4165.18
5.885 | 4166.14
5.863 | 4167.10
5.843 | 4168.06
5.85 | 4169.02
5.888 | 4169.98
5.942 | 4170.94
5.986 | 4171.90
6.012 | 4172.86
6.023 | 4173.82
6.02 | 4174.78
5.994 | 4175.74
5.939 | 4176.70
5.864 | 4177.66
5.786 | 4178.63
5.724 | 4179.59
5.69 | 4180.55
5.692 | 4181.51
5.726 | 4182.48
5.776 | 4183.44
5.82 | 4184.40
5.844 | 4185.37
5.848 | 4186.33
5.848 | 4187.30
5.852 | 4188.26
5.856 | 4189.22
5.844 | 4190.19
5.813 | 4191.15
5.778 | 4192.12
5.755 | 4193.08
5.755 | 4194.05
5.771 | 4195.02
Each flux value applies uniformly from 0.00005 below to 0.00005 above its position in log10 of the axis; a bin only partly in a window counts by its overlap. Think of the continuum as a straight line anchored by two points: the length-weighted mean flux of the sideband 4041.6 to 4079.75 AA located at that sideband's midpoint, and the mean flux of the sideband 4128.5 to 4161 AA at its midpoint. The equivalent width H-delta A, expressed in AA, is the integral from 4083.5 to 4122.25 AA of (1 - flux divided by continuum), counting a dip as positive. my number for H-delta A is -3.85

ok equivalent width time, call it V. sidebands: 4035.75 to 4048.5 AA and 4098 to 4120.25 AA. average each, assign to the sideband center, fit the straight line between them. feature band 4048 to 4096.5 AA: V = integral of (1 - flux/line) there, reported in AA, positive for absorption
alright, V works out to 2.02 AA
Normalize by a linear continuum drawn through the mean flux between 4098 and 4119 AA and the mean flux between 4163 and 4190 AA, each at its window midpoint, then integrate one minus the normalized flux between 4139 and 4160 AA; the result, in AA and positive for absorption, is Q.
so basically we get 1.1 AA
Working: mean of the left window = 7.13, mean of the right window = 5.86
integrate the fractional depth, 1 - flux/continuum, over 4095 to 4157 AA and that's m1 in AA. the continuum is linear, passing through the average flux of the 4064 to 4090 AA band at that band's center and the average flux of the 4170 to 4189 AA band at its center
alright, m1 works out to -3.4 AA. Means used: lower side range 6.57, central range 6.58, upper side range 5.87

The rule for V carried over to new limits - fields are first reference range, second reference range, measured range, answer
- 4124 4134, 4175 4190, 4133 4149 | 0.45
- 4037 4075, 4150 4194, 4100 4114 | -2.10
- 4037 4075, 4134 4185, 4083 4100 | -1.20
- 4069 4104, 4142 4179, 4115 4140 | -0.55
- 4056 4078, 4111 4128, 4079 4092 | 0.21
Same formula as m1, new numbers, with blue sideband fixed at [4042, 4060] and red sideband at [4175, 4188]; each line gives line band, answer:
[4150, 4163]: 0.0 AA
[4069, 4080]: -0.8 AA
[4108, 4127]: -2.3 AA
